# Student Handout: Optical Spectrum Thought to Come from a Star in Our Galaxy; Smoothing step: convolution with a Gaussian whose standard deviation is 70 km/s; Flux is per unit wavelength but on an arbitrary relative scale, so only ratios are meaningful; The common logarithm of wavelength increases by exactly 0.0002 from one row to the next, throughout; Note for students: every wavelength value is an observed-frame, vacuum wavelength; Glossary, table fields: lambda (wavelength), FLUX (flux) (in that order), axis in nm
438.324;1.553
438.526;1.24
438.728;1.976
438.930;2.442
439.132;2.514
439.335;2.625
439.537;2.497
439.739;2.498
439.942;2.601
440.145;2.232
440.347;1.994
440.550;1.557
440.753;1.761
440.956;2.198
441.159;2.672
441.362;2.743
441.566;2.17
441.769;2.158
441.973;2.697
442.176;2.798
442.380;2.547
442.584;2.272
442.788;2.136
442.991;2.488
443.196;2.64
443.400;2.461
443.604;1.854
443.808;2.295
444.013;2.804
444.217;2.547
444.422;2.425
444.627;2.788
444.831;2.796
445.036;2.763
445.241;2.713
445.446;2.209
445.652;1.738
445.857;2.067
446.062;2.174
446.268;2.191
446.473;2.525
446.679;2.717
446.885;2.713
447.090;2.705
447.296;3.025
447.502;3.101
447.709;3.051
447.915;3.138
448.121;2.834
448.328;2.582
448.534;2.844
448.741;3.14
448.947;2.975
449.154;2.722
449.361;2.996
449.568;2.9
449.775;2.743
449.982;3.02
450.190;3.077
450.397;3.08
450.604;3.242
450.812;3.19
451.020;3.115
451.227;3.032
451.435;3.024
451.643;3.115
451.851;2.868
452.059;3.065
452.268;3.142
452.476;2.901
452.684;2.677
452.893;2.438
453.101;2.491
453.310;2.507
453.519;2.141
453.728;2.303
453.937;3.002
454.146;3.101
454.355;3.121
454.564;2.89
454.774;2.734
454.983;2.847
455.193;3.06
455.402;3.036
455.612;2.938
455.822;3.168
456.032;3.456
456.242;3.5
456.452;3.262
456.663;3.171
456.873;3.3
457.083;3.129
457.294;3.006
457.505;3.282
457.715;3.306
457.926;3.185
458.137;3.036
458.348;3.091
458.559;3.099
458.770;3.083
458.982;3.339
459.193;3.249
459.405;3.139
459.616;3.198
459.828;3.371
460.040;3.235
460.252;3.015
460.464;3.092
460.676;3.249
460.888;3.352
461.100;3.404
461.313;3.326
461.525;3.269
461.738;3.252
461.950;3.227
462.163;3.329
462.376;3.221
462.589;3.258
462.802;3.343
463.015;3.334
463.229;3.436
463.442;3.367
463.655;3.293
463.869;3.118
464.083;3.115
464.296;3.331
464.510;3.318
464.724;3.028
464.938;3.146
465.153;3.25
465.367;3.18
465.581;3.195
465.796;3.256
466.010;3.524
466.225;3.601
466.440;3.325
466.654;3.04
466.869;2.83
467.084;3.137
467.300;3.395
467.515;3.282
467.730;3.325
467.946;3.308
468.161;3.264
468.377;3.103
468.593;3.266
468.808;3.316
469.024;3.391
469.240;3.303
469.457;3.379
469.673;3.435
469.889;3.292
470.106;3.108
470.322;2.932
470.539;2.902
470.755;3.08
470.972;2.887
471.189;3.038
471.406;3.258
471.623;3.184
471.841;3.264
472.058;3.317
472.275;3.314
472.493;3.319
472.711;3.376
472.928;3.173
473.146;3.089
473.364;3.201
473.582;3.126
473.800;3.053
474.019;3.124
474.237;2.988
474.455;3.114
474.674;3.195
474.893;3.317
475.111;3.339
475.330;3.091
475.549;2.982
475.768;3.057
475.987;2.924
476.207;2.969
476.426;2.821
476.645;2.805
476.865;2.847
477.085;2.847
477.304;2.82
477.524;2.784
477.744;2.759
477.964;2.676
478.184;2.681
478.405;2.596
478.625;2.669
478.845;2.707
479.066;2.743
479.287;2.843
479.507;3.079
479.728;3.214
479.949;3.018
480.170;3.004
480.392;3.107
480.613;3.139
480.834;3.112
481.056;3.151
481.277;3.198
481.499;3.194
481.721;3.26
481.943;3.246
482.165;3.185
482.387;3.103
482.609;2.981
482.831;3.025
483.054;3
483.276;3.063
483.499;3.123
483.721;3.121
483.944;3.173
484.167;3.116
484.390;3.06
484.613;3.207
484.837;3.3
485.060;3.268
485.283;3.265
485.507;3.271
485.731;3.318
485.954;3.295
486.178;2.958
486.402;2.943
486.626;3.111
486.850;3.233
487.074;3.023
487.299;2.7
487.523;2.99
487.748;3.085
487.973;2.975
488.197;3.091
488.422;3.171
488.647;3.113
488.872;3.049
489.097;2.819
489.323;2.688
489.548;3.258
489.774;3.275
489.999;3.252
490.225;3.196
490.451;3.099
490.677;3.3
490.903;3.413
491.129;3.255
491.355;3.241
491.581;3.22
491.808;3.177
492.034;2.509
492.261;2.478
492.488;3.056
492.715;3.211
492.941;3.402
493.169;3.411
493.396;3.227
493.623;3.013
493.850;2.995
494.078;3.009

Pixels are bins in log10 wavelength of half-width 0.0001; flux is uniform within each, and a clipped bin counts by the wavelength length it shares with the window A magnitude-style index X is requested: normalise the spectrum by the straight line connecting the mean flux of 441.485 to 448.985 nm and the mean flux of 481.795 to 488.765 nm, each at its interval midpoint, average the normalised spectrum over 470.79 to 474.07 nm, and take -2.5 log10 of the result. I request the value -0.09 mag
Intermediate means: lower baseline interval 2.57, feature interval 3.18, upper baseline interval 3.11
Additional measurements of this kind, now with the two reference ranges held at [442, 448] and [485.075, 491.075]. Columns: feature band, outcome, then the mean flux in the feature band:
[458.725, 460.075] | -0.183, 3.24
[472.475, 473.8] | -0.099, 3.19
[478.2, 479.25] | 0.116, 2.69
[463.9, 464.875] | -0.142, 3.19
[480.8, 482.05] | -0.059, 3.2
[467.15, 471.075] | -0.128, 3.22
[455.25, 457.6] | -0.187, 3.2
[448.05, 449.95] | -0.108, 2.87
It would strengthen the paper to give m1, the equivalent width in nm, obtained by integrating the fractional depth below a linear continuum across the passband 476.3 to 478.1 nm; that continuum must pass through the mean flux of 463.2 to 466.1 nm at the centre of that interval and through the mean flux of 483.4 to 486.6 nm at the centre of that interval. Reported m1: 0.23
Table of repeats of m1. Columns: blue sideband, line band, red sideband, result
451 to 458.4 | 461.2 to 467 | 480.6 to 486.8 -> -0.42 nm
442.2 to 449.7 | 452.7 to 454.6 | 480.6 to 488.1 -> 0.04 nm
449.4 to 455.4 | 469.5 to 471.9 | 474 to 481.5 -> -0.15 nm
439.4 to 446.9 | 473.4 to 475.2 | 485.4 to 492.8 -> -0.19 nm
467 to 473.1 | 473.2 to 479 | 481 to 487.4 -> 0.45 nm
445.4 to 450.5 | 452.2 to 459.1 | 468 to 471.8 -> -0.23 nm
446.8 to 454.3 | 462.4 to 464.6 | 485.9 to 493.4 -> -0.25 nm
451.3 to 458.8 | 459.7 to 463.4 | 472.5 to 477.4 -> -0.33 nm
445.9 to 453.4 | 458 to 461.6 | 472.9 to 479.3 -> -0.40 nm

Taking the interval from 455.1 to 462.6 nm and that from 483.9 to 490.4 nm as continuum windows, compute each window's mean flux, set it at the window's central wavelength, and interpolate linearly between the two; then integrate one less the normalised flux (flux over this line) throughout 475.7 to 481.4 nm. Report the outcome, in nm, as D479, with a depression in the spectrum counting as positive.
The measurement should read 0.42 nm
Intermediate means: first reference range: 3.21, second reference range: 3.11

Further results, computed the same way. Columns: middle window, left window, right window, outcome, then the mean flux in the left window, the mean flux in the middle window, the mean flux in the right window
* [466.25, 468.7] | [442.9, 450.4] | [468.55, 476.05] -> -0.11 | 2.67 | 3.22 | 3.18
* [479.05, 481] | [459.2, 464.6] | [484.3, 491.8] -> 0.08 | 3.26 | 3.05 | 3.14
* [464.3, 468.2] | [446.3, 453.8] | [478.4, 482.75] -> -0.38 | 2.86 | 3.25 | 3.04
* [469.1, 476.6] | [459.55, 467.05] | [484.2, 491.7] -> 0.15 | 3.25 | 3.14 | 3.13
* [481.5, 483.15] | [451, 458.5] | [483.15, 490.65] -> -0.01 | 2.98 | 3.12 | 3.11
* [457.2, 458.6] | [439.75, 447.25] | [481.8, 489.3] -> -0.27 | 2.4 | 3.15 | 3.1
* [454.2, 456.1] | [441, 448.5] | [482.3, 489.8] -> -0.24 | 2.54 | 3.02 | 3.09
